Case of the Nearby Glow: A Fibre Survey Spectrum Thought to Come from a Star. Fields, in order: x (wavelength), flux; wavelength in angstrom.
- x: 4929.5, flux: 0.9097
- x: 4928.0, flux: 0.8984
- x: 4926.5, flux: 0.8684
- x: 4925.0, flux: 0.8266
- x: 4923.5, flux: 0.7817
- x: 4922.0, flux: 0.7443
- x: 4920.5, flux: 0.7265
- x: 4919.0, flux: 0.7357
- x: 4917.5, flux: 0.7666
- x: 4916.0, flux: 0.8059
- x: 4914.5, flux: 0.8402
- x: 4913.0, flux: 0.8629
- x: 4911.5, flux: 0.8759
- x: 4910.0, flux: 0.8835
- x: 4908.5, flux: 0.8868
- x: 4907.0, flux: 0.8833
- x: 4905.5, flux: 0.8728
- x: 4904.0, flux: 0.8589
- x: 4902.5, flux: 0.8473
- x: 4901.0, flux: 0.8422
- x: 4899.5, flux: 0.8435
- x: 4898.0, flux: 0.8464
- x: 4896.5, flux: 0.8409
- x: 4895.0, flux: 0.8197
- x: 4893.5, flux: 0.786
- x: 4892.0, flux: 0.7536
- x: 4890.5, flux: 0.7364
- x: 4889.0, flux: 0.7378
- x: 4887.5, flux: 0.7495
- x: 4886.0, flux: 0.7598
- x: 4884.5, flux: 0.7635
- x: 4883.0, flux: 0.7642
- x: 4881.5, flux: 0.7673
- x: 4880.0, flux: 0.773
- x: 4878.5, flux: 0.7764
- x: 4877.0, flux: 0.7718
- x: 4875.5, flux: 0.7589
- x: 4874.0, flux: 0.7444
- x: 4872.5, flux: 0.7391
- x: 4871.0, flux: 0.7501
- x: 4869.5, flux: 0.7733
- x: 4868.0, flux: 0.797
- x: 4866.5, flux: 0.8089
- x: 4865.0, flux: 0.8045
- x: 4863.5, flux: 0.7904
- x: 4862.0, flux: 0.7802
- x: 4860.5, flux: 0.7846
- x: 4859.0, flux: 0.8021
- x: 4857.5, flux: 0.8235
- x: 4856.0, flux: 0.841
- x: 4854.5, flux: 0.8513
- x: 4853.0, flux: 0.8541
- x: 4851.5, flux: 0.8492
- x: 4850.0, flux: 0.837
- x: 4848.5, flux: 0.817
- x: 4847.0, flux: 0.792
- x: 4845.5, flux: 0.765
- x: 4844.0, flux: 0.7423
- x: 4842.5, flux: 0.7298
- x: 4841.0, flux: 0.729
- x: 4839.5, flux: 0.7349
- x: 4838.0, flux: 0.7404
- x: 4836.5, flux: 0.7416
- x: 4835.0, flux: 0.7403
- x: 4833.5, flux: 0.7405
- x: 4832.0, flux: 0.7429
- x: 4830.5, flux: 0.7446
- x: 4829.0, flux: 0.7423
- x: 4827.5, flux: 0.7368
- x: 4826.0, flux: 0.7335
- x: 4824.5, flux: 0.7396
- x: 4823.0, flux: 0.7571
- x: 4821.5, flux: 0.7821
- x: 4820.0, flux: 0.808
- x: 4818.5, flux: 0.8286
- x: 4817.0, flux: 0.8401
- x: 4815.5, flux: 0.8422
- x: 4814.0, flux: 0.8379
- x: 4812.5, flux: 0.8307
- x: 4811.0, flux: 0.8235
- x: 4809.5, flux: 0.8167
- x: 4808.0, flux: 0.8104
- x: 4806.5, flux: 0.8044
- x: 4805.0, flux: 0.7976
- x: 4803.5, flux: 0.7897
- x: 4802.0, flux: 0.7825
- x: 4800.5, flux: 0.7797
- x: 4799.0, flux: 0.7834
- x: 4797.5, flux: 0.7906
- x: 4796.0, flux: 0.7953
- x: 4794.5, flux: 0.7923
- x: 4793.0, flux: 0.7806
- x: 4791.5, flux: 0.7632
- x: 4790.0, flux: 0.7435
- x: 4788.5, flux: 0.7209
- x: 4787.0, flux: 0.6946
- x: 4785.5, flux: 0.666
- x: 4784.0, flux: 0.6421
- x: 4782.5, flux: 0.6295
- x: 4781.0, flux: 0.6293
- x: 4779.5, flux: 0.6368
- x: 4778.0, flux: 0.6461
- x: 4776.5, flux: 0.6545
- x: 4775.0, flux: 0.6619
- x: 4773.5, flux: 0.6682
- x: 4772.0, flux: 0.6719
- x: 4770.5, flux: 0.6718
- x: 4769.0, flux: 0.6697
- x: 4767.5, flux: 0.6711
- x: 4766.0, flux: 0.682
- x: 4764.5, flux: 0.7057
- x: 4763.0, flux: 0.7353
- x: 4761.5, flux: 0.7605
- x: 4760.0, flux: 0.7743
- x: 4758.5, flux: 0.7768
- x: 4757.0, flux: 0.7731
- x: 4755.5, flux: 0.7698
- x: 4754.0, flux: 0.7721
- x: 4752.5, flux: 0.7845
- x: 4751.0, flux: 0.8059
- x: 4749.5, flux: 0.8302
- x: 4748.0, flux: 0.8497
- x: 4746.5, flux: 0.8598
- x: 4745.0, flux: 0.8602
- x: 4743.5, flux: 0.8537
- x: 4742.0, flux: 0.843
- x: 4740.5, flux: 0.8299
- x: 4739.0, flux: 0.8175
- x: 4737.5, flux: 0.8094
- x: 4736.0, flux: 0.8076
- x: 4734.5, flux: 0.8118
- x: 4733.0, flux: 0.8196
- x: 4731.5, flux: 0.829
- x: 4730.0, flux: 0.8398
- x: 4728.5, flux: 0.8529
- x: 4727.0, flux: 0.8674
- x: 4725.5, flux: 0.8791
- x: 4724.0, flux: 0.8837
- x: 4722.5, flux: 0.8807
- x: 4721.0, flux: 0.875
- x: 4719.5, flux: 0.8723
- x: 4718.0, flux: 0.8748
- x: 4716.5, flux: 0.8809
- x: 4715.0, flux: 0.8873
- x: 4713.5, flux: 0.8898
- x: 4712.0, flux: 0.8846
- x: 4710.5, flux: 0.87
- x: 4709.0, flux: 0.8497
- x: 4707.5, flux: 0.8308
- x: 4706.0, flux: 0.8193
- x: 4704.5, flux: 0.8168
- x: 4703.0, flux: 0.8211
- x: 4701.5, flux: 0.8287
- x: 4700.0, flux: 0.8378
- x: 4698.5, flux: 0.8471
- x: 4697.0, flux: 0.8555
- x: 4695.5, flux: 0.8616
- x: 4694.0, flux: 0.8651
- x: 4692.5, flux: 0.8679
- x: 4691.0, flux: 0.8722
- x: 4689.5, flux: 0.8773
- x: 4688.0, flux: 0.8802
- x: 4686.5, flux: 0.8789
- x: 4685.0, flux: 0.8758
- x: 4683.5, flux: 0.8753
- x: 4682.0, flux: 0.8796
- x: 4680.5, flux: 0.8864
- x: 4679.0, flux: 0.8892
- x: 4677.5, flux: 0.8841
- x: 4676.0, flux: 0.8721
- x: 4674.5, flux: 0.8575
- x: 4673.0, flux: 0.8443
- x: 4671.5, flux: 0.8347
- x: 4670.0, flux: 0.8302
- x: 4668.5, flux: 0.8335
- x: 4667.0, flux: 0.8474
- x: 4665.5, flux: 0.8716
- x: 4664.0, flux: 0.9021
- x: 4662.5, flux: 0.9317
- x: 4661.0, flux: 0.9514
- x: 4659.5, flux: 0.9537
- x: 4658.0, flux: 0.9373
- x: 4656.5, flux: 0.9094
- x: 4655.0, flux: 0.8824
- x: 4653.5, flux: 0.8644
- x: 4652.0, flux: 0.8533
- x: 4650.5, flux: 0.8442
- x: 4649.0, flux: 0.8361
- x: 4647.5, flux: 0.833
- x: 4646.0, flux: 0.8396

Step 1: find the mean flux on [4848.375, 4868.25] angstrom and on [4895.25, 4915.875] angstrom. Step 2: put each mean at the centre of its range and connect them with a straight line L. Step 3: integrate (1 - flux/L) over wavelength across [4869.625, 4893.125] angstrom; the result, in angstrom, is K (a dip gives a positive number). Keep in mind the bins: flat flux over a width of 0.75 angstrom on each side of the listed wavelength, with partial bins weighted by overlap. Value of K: 2.2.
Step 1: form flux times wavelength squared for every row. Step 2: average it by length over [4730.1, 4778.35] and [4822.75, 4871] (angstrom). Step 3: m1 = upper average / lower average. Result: 1.05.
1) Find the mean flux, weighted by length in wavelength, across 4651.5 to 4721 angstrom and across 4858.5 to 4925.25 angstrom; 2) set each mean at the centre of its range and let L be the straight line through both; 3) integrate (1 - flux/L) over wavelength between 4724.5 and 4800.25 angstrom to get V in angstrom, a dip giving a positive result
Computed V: 7.5 angstrom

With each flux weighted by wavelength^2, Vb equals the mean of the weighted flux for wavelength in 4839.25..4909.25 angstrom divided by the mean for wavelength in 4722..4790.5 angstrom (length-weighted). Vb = 1.10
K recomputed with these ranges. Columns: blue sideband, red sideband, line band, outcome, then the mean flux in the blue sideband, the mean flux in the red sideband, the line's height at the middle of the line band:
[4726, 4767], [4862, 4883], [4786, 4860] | 0.26 angstrom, 0.804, 0.773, 0.785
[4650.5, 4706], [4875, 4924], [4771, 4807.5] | 4.97 angstrom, 0.871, 0.802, 0.836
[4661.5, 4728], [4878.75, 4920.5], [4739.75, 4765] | 1.48 angstrom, 0.866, 0.809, 0.85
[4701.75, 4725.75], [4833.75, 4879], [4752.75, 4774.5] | 2.92 angstrom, 0.862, 0.782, 0.834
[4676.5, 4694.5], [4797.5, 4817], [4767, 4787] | 4.10 angstrom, 0.878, 0.809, 0.826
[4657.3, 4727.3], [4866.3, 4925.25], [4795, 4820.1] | 0.59 angstrom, 0.87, 0.797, 0.829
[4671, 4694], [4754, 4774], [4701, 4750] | -3.61 angstrom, 0.872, 0.72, 0.792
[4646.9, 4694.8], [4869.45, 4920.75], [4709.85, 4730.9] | -0.37 angstrom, 0.876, 0.799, 0.859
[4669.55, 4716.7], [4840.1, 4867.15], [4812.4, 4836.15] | 1.03 angstrom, 0.861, 0.8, 0.811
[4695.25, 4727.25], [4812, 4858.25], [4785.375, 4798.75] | 0.91 angstrom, 0.86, 0.783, 0.81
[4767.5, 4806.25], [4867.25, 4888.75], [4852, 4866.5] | -1.19 angstrom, 0.715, 0.763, 0.753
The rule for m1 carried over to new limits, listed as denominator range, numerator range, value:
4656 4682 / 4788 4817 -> 0.95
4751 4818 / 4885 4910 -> 1.15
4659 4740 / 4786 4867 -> 0.96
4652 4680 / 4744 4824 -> 0.90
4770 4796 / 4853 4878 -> 1.19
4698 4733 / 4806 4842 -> 0.95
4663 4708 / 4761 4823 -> 0.91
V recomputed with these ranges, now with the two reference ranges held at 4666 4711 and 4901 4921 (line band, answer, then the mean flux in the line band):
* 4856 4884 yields 2.0 angstrom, 0.78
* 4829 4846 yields 2.1 angstrom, 0.741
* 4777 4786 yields 2.2 angstrom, 0.641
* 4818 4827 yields 0.8 angstrom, 0.772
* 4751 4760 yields 0.8 angstrom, 0.778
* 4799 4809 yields 0.6 angstrom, 0.794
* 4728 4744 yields 0.5 angstrom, 0.828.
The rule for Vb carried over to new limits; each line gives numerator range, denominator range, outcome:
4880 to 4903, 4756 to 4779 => 1.18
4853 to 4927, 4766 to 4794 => 1.23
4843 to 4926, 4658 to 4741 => 1.00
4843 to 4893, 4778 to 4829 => 1.06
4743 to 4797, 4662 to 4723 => 0.88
